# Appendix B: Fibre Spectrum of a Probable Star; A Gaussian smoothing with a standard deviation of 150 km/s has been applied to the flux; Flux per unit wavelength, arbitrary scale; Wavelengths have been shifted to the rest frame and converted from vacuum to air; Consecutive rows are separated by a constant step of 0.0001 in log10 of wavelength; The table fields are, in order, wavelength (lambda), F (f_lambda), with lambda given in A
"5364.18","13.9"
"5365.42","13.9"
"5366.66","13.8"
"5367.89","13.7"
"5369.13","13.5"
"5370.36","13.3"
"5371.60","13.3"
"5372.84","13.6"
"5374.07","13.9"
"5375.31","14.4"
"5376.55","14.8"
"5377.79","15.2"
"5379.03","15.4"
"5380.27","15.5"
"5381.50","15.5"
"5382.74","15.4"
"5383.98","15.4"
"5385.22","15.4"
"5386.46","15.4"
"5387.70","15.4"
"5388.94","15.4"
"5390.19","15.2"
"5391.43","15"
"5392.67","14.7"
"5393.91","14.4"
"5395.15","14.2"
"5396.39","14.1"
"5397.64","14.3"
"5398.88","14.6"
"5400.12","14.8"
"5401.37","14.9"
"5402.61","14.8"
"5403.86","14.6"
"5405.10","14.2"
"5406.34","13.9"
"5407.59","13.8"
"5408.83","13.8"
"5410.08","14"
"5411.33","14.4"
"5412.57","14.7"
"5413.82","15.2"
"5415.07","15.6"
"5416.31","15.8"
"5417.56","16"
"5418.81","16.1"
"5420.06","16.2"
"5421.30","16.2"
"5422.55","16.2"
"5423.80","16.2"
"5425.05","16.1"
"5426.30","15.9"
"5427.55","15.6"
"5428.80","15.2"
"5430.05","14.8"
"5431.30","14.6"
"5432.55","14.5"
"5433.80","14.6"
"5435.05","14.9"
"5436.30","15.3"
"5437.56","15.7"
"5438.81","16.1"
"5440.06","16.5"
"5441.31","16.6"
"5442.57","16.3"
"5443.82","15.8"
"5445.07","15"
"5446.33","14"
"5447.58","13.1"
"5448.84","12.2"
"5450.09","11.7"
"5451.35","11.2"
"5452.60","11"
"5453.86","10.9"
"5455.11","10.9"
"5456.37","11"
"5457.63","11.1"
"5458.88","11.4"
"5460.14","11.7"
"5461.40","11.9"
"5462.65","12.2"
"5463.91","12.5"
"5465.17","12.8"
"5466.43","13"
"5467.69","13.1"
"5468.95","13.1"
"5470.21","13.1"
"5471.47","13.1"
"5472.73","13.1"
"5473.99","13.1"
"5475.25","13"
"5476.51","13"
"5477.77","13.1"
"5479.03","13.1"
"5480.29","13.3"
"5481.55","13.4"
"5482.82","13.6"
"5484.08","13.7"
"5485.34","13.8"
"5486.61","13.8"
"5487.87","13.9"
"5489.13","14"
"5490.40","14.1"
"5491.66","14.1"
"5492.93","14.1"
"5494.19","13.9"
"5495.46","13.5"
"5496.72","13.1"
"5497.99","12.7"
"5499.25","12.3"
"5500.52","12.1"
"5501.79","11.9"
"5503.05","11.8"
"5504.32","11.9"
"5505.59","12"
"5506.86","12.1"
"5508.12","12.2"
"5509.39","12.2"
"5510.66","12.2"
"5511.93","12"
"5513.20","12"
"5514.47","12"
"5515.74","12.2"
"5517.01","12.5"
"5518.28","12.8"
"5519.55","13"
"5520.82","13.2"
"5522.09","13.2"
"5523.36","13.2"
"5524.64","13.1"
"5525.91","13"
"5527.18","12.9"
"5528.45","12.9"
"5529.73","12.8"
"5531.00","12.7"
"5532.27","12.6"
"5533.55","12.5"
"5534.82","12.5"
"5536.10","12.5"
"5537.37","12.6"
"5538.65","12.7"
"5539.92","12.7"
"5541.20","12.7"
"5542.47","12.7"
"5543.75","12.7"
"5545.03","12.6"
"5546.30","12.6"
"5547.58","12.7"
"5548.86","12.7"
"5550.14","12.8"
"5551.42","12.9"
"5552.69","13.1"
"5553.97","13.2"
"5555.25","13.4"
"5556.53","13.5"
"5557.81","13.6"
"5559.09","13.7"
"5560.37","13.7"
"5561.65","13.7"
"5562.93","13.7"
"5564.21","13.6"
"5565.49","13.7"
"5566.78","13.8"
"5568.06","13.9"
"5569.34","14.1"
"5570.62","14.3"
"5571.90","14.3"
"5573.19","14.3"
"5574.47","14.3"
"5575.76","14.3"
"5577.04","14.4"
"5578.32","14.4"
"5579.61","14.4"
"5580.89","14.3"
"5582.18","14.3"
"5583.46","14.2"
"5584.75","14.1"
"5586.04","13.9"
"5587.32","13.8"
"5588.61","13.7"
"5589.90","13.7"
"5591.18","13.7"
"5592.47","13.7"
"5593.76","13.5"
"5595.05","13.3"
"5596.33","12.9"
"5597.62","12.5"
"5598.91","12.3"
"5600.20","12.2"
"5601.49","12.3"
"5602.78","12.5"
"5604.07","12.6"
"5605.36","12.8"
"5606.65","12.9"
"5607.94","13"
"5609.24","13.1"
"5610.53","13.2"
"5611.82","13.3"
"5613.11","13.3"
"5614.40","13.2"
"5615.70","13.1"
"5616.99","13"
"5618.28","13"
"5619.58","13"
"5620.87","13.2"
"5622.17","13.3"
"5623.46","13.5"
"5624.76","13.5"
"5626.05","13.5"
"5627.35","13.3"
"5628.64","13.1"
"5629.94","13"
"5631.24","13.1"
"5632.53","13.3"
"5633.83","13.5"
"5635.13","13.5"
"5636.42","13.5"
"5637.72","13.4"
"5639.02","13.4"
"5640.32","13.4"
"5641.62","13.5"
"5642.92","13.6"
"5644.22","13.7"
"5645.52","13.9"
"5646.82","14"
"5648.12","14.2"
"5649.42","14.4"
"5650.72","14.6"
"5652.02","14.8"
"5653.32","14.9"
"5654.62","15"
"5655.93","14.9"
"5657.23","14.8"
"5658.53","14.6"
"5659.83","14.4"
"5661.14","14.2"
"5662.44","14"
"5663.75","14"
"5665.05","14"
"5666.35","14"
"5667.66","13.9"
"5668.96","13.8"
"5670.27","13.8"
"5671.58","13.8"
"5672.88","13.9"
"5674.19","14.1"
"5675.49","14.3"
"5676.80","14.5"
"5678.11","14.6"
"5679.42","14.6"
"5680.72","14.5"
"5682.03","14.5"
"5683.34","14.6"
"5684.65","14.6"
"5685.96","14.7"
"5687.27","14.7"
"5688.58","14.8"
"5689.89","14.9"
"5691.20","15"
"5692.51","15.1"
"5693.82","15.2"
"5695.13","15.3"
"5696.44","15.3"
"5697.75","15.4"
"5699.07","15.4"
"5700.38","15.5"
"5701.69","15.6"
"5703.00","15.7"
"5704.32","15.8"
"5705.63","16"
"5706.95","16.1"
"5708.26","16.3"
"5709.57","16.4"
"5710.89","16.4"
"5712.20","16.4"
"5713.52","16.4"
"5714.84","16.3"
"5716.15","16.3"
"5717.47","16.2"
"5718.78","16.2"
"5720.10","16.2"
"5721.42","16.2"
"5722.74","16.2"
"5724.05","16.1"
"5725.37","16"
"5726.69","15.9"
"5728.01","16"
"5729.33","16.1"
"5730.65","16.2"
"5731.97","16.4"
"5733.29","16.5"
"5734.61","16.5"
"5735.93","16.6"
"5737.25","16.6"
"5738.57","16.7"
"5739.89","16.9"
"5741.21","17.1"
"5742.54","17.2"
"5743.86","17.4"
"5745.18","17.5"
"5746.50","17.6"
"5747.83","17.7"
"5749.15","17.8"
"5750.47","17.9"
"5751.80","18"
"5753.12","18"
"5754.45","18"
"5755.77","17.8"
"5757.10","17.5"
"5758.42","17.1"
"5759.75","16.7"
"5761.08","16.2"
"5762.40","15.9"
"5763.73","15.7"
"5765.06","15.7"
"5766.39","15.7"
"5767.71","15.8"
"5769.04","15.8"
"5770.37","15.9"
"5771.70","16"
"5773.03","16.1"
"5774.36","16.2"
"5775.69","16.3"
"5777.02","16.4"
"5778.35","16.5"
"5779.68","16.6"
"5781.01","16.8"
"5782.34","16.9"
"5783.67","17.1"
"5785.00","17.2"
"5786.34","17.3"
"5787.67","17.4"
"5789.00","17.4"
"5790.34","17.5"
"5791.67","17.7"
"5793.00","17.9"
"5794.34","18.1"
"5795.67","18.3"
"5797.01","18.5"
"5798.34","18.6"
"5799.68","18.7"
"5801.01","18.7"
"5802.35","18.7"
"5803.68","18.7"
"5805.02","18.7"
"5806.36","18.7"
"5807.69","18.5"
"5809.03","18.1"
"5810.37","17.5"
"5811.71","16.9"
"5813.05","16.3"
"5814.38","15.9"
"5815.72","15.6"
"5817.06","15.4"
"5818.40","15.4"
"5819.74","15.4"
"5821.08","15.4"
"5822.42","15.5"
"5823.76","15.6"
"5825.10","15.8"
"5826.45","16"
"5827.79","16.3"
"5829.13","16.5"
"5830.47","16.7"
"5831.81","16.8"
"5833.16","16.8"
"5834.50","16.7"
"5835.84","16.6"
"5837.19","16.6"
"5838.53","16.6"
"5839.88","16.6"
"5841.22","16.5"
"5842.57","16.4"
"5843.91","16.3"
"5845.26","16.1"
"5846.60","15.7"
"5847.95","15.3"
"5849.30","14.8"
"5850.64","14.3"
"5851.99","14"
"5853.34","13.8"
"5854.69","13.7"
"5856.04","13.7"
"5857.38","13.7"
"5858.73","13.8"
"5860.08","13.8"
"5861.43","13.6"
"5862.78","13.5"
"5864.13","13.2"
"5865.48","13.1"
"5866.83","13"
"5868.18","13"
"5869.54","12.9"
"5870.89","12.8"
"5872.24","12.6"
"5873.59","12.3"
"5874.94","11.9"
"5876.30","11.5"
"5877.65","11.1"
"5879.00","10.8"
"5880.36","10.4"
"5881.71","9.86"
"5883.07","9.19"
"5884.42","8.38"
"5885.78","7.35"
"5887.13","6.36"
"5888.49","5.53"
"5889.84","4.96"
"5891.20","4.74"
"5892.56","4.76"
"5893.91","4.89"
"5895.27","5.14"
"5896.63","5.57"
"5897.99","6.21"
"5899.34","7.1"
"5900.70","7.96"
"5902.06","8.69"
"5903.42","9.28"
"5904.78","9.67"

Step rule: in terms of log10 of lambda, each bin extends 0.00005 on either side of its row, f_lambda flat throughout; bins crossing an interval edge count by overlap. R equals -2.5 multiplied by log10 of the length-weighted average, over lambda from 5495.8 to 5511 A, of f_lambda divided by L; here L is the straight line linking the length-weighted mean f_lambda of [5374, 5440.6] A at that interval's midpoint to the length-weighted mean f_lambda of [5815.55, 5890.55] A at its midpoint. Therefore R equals 0.205 mag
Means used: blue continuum 15.1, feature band 12.2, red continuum 13.6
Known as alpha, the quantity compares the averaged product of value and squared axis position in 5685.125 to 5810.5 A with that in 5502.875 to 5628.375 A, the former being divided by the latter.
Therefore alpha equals 1.36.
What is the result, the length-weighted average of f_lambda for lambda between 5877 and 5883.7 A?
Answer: 10.3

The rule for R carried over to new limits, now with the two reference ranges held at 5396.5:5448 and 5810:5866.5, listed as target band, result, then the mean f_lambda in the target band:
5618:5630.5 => 0.15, 13.2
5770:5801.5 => -0.13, 17.3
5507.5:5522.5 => 0.22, 12.4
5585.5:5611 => 0.17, 13.1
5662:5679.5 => 0.09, 14.1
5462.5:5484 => 0.16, 13.1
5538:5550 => 0.20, 12.7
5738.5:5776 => -0.10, 16.8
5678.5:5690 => 0.05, 14.6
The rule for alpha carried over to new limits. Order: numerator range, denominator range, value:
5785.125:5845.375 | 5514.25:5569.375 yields 1.44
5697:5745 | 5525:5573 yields 1.31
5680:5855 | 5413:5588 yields 1.34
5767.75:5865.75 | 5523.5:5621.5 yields 1.34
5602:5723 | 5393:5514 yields 1.13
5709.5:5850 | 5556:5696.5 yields 1.28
